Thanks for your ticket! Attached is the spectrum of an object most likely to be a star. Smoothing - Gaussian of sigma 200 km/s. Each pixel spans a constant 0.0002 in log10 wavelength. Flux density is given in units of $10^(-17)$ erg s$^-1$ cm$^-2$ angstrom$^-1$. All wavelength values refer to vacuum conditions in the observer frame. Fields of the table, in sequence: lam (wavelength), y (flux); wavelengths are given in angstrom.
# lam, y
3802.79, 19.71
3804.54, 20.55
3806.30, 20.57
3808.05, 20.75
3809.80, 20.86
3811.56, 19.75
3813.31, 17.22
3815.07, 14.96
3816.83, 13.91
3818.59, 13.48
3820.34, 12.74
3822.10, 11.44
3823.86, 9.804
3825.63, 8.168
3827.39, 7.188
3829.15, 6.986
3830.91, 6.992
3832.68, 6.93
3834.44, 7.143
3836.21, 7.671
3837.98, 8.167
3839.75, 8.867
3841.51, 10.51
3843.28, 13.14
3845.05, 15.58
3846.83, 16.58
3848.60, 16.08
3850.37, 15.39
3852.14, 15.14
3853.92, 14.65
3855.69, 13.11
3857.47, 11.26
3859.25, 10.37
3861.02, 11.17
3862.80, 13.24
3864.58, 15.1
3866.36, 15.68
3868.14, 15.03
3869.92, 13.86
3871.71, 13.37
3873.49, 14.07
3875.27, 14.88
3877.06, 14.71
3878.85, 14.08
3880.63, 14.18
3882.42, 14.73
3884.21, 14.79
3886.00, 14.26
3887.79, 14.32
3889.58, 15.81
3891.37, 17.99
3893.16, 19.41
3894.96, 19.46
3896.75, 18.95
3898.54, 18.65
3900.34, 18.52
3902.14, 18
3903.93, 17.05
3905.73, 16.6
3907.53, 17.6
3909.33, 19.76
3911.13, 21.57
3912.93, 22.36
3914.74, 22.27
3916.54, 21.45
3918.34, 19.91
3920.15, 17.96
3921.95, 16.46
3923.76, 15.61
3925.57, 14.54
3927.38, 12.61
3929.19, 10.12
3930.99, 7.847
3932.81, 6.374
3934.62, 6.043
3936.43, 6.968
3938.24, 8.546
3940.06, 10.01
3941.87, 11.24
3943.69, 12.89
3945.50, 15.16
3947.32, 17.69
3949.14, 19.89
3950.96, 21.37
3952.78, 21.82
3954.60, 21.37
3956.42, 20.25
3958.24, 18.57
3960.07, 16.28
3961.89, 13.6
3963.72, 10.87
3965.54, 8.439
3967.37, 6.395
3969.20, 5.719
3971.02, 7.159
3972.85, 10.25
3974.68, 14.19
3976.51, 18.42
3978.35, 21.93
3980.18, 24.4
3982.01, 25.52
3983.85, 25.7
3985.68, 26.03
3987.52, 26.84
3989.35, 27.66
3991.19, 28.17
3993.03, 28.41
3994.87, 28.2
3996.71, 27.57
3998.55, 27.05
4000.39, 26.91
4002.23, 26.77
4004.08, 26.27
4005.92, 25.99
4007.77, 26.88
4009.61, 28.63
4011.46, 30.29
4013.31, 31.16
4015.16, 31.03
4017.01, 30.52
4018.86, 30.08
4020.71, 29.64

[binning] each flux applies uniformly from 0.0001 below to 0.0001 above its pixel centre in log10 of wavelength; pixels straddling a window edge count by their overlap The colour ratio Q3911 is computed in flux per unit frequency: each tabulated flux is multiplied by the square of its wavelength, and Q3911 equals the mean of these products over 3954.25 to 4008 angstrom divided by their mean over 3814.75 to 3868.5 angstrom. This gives 1.9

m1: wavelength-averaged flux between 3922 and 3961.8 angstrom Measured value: 14.1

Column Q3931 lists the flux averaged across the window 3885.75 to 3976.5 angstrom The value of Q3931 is 15.2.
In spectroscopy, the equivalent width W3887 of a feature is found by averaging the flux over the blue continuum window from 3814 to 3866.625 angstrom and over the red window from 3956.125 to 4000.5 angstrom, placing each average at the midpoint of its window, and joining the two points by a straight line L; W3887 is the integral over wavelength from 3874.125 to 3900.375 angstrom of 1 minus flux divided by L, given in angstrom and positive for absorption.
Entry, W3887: -3.2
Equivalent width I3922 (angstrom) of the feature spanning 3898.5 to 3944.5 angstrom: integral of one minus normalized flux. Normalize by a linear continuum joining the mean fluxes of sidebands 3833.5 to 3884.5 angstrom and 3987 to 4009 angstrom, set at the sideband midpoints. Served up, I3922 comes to 9.91 angstrom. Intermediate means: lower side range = 13.2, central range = 15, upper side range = 27.3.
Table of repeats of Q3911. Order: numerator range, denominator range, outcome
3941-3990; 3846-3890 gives 1.28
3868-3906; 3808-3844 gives 1.44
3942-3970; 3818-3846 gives 1.68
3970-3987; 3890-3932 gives 1.15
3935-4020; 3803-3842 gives 1.78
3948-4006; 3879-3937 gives 1.33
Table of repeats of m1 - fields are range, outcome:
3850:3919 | 16.2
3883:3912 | 17.6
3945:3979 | 15.2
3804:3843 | 12.4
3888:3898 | 18.1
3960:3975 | 9.84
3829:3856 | 11.5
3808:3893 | 13.2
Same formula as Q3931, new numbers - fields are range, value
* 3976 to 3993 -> 25.3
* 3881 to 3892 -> 15.2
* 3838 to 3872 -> 13.5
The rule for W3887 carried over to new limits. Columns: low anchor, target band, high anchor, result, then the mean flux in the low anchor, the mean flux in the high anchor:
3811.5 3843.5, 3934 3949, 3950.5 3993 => 4.69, 10.5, 18.5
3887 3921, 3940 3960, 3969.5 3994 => 2.82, 18.8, 21.5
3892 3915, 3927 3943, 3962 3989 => 8.22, 19.1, 16.7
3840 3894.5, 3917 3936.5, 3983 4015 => 7.26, 14.4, 27.6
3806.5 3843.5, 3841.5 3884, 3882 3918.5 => 2.65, 11.9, 18.3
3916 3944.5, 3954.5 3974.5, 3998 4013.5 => 6.87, 12.3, 27.6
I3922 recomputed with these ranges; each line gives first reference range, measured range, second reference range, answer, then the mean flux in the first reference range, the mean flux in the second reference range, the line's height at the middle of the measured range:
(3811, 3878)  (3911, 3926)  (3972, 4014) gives -0.3 angstrom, 12.5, 25.4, 18.9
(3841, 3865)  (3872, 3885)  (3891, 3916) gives 1.6 angstrom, 13.7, 19.2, 16.5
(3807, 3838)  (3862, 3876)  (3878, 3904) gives 0.7 angstrom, 12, 16.7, 15.2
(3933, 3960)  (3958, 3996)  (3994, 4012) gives 5.9 angstrom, 14.9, 27.4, 21.7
